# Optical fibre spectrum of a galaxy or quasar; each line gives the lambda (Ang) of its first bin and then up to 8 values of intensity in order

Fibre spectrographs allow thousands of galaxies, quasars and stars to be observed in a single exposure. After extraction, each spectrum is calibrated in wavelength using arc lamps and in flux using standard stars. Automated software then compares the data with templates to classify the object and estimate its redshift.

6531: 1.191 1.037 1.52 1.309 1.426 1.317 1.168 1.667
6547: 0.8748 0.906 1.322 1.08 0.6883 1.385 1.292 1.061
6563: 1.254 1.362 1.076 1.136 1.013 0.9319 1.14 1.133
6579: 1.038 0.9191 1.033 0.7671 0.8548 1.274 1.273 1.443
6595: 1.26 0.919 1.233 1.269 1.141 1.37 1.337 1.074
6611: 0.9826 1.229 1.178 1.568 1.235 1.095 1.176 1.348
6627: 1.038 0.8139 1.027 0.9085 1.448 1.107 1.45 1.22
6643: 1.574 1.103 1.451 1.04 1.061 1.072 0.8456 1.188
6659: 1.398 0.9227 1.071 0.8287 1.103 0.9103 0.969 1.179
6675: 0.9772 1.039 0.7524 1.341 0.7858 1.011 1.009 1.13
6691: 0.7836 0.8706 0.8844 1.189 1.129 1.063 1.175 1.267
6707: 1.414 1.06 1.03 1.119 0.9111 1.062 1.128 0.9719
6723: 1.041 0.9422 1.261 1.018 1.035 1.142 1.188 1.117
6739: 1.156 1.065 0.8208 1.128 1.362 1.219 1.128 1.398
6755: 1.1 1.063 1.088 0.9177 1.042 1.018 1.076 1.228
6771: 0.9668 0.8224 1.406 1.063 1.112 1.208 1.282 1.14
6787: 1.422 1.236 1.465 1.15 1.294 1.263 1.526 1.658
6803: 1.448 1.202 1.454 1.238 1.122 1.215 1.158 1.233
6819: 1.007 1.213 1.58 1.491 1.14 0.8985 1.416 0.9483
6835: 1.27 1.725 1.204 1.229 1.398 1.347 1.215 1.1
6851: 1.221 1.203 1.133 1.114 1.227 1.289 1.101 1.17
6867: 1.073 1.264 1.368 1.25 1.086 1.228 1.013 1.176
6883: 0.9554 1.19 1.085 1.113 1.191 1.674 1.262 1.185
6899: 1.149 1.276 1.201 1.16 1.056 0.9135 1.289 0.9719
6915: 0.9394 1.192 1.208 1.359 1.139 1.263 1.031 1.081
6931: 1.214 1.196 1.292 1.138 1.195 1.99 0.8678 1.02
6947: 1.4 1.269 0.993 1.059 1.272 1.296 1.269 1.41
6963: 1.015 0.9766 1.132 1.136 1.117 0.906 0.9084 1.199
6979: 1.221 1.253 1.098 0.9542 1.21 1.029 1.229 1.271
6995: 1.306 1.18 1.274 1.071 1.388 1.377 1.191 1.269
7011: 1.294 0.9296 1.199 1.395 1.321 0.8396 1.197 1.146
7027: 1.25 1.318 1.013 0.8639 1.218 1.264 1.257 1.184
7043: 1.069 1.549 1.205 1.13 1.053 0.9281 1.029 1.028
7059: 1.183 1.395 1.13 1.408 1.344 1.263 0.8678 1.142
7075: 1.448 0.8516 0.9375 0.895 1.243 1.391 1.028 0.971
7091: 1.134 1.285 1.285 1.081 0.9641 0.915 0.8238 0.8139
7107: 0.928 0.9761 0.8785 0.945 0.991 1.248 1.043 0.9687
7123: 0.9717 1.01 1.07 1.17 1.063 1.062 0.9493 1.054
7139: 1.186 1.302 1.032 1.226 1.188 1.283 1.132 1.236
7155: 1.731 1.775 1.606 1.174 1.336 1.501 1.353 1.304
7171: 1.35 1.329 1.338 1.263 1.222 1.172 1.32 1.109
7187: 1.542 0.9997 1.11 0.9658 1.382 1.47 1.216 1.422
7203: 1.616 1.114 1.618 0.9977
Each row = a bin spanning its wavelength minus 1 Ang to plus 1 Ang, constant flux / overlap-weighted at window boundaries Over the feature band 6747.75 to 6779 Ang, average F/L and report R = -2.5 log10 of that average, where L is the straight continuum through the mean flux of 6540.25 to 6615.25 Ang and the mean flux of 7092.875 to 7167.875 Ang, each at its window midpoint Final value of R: 0.04 mag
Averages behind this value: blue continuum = 1.14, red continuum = 1.14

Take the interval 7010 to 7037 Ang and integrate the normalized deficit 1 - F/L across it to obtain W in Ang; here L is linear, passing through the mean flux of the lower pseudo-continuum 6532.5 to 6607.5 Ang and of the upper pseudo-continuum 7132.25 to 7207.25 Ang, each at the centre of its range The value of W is 2.15 Ang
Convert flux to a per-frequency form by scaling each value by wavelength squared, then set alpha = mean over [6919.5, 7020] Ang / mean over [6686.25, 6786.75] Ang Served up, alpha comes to 1.2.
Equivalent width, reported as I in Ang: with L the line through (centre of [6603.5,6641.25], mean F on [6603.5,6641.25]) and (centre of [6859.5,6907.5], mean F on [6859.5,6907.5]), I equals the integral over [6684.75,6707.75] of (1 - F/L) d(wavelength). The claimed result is 2.2 Ang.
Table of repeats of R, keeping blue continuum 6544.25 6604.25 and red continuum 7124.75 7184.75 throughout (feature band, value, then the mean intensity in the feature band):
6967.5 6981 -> 0.11 mag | 1.1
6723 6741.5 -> 0.06 mag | 1.1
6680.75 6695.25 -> 0.19 mag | 0.963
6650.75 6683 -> 0.11 mag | 1.03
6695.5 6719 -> 0.03 mag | 1.12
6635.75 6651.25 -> -0.11 mag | 1.26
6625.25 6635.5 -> 0.09 mag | 1.05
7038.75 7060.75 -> 0.08 mag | 1.15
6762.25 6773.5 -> 0.13 mag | 1.03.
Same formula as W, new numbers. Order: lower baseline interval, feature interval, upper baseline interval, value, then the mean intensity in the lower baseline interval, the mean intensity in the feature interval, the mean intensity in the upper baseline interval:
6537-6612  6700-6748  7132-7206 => 3.19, 1.15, 1.1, 1.28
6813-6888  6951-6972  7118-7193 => 0.95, 1.21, 1.16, 1.23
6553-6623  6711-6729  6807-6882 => 2.03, 1.15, 1.05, 1.22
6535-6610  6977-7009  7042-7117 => -2.82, 1.16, 1.21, 1.1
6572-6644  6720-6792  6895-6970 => 2.46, 1.16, 1.13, 1.18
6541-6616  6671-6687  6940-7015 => 1.97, 1.14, 1.01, 1.18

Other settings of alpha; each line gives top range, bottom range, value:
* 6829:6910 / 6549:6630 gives 1.14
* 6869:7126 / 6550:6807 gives 1.11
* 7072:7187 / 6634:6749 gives 1.21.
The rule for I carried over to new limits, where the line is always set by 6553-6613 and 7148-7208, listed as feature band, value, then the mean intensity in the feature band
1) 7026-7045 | 1.53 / 1.18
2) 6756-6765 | 1.23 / 1.03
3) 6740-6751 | 0.59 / 1.12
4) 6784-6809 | -3.10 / 1.35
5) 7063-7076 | 0.59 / 1.24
